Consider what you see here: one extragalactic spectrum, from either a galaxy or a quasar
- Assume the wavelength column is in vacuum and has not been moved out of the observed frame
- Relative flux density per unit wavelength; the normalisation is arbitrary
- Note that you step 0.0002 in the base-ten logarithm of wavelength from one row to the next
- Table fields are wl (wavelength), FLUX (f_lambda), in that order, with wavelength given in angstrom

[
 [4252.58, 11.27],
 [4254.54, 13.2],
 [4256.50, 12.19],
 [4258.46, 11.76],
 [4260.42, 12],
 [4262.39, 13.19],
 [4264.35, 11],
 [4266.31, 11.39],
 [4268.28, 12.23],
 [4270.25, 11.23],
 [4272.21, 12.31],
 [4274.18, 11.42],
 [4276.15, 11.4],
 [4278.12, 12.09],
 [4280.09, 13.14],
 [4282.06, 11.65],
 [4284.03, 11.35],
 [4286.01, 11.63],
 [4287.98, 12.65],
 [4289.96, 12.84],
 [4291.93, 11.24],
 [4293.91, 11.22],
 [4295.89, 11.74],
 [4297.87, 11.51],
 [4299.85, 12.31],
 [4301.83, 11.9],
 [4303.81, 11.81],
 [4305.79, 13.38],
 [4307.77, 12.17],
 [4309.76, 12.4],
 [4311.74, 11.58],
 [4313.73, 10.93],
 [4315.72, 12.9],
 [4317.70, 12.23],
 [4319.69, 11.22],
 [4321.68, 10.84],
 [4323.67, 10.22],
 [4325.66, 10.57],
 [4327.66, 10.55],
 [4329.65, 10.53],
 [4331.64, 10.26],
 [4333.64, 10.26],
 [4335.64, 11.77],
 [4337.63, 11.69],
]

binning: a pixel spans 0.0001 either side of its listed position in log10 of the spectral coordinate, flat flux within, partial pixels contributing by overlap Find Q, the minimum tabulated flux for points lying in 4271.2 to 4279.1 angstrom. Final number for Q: 11.4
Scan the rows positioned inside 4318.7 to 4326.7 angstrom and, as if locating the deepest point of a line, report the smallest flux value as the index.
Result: 10.22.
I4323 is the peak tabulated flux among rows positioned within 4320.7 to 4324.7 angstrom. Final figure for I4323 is 10.84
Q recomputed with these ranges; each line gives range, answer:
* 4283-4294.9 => 11.22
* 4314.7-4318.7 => 12.23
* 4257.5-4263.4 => 11.76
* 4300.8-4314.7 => 10.93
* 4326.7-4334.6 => 10.26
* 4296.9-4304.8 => 11.51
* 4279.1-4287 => 11.35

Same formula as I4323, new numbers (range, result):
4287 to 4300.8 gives 12.84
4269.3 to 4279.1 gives 12.31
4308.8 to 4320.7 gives 12.9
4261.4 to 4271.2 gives 13.19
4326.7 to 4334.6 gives 10.55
